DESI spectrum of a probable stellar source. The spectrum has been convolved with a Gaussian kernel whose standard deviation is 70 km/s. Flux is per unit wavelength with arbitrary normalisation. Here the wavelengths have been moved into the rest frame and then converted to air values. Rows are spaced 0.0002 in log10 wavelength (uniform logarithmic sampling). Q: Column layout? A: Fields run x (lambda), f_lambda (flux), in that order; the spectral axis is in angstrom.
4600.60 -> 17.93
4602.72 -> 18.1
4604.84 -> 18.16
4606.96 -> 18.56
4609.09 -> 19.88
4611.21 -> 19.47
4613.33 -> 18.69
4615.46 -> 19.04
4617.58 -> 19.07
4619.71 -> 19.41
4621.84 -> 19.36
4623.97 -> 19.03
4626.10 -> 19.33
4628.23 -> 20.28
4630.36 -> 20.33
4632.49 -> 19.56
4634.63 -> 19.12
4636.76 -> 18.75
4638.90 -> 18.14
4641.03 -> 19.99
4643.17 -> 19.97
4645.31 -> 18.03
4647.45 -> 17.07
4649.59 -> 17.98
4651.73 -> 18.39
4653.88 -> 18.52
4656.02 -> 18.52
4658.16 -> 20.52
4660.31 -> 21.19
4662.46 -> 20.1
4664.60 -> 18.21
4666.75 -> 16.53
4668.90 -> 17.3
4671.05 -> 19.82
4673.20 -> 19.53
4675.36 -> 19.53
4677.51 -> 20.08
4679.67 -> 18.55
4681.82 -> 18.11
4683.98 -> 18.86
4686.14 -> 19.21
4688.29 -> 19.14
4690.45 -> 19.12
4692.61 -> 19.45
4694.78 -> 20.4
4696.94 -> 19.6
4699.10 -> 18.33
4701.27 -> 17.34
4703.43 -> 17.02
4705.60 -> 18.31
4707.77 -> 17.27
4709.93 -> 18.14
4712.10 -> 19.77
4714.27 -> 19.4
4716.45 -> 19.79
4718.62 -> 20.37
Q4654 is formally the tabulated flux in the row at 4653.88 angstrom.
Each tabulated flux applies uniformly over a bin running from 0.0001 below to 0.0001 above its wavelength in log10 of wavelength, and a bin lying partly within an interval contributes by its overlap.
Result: 18.52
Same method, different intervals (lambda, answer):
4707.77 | 17.27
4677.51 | 20.08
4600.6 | 17.93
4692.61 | 19.45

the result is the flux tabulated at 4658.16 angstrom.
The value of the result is 20.52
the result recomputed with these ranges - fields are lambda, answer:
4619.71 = 19.41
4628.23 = 20.28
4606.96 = 18.56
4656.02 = 18.52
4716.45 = 19.79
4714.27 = 19.4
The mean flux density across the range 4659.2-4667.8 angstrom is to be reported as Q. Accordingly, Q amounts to 19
